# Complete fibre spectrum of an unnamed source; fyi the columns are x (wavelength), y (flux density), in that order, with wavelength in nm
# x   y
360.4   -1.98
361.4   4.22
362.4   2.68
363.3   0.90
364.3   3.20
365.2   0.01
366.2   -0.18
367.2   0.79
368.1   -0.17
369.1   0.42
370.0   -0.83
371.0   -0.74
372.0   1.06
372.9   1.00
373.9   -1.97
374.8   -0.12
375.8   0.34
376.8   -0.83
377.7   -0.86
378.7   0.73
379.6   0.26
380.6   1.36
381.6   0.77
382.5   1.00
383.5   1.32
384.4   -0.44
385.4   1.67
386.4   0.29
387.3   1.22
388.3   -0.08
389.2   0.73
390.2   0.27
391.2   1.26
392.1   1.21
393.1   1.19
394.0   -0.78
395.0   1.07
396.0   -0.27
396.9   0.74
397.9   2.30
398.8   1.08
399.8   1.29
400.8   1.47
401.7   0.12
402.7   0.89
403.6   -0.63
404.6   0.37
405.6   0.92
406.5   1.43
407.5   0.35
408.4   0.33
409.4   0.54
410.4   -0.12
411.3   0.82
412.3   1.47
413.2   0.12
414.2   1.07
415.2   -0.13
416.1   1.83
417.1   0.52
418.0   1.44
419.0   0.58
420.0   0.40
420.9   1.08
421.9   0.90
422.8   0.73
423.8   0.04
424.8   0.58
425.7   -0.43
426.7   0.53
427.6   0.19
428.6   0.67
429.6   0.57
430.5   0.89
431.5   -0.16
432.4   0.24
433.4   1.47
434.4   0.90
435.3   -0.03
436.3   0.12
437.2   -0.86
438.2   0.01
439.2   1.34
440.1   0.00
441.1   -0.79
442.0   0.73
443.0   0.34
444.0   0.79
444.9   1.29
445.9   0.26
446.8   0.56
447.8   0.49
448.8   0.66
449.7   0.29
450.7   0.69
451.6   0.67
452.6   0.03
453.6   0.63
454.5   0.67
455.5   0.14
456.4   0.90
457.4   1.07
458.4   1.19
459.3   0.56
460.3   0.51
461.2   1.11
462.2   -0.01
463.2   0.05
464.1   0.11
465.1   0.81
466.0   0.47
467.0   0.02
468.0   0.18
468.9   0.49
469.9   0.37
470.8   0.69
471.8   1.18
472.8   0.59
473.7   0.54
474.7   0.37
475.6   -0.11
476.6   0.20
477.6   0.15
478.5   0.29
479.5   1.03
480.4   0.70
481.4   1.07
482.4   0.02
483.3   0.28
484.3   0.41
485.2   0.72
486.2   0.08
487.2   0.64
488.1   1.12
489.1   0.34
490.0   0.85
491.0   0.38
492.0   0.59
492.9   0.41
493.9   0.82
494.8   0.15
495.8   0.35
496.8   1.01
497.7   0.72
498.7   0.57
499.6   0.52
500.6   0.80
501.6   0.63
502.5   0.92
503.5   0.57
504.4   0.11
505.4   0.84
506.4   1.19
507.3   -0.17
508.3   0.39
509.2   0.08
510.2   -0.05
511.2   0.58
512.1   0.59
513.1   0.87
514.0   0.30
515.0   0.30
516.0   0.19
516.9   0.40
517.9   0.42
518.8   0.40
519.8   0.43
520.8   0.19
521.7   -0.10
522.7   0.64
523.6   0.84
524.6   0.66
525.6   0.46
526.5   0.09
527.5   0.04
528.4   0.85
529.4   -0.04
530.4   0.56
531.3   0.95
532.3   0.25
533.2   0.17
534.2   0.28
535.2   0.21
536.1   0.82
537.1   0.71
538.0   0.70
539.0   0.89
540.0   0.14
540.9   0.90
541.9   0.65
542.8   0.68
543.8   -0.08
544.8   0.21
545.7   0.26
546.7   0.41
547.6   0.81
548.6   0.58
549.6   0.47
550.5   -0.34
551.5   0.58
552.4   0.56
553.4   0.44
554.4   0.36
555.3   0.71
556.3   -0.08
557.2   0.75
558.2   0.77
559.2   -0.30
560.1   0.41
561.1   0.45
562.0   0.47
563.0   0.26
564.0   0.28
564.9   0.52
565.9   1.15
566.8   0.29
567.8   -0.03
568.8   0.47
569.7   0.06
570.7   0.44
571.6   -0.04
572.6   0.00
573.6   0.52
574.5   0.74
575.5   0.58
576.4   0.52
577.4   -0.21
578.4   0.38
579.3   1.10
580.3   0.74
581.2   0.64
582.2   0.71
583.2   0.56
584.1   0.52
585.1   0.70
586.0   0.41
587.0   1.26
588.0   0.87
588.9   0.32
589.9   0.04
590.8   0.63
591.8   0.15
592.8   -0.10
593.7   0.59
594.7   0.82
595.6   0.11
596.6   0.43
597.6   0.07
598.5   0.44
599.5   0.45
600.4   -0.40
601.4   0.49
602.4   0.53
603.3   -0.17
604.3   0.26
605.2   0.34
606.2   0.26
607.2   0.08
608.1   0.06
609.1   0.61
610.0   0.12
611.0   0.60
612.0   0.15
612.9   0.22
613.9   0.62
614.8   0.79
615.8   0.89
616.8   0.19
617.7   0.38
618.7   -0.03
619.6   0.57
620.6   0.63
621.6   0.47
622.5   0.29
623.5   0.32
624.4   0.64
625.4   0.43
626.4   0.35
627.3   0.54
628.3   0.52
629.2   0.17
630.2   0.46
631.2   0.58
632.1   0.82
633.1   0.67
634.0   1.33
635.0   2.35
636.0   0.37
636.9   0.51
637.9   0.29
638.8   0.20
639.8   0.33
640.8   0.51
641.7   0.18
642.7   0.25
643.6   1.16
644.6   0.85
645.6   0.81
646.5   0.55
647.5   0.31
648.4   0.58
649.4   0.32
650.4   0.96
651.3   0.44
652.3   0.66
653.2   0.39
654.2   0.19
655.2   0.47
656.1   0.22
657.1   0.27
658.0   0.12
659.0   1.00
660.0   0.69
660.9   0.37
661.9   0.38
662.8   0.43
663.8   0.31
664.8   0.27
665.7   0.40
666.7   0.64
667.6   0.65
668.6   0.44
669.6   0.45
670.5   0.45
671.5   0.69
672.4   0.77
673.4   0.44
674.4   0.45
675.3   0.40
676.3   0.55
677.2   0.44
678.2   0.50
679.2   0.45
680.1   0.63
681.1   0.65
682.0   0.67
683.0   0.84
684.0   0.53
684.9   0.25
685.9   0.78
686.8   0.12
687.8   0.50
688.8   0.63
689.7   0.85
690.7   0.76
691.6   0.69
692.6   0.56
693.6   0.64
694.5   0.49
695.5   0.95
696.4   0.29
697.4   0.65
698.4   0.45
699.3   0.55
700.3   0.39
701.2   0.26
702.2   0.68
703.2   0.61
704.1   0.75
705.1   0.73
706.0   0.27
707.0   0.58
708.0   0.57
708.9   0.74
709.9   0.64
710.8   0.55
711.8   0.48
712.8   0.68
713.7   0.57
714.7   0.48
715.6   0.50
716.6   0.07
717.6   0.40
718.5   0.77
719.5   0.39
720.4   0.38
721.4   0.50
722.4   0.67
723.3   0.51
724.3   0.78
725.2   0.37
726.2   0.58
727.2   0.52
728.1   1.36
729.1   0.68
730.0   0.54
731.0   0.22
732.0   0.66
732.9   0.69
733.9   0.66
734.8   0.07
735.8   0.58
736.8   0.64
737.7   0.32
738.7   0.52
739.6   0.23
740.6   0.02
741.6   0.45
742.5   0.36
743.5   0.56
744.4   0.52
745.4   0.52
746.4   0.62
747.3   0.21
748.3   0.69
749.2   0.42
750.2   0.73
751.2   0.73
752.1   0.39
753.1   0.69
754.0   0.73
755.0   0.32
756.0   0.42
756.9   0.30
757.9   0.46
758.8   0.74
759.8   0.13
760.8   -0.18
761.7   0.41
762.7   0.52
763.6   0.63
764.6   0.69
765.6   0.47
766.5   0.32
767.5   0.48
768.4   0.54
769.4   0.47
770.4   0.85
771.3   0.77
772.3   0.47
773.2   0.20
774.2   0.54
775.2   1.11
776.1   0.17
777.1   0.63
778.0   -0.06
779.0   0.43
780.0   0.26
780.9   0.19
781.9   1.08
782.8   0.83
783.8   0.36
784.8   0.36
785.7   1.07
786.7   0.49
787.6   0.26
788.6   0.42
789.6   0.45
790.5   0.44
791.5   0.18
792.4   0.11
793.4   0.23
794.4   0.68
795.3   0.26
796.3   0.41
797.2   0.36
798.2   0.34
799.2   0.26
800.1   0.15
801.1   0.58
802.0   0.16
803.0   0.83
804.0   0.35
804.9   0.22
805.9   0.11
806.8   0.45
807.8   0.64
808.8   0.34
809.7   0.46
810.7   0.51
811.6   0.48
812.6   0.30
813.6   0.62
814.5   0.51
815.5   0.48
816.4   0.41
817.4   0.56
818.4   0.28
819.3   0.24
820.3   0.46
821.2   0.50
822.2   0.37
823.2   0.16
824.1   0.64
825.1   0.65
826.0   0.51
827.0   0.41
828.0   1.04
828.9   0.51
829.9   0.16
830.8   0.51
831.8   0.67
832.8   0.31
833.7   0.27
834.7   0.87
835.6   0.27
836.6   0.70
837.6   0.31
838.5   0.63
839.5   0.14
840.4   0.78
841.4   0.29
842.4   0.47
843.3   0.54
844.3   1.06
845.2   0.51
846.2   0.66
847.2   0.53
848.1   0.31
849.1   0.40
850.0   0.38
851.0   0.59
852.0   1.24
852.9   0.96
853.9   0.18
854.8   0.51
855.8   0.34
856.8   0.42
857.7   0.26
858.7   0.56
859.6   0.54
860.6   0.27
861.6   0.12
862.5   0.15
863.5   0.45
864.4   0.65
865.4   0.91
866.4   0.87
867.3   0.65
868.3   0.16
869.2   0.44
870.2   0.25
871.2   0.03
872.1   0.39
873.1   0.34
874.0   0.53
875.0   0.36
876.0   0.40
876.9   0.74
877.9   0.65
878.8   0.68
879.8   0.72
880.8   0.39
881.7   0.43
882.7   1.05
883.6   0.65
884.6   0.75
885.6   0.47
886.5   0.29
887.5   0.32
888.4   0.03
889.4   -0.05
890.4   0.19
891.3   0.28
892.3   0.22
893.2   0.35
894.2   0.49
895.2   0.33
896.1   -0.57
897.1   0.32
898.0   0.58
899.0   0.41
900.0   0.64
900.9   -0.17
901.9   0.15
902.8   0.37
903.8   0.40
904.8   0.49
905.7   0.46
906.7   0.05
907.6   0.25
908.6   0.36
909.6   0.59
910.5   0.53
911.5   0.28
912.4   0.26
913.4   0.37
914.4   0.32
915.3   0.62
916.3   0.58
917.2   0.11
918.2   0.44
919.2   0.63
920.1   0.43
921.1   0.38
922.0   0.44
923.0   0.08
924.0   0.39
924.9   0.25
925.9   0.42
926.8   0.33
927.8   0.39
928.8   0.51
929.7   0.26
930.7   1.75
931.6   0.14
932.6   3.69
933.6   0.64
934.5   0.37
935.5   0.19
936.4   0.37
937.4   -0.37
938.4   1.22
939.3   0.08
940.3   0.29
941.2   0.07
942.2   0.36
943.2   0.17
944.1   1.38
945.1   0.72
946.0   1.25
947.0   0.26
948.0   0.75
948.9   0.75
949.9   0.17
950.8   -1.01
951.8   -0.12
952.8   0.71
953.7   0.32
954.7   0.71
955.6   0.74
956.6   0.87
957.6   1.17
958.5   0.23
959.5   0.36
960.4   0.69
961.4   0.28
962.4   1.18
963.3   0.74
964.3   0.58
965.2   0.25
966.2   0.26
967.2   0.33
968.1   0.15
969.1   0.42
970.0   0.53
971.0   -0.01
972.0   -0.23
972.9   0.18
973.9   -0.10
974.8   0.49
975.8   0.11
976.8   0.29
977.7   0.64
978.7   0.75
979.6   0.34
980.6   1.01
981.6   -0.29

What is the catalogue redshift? 0.702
